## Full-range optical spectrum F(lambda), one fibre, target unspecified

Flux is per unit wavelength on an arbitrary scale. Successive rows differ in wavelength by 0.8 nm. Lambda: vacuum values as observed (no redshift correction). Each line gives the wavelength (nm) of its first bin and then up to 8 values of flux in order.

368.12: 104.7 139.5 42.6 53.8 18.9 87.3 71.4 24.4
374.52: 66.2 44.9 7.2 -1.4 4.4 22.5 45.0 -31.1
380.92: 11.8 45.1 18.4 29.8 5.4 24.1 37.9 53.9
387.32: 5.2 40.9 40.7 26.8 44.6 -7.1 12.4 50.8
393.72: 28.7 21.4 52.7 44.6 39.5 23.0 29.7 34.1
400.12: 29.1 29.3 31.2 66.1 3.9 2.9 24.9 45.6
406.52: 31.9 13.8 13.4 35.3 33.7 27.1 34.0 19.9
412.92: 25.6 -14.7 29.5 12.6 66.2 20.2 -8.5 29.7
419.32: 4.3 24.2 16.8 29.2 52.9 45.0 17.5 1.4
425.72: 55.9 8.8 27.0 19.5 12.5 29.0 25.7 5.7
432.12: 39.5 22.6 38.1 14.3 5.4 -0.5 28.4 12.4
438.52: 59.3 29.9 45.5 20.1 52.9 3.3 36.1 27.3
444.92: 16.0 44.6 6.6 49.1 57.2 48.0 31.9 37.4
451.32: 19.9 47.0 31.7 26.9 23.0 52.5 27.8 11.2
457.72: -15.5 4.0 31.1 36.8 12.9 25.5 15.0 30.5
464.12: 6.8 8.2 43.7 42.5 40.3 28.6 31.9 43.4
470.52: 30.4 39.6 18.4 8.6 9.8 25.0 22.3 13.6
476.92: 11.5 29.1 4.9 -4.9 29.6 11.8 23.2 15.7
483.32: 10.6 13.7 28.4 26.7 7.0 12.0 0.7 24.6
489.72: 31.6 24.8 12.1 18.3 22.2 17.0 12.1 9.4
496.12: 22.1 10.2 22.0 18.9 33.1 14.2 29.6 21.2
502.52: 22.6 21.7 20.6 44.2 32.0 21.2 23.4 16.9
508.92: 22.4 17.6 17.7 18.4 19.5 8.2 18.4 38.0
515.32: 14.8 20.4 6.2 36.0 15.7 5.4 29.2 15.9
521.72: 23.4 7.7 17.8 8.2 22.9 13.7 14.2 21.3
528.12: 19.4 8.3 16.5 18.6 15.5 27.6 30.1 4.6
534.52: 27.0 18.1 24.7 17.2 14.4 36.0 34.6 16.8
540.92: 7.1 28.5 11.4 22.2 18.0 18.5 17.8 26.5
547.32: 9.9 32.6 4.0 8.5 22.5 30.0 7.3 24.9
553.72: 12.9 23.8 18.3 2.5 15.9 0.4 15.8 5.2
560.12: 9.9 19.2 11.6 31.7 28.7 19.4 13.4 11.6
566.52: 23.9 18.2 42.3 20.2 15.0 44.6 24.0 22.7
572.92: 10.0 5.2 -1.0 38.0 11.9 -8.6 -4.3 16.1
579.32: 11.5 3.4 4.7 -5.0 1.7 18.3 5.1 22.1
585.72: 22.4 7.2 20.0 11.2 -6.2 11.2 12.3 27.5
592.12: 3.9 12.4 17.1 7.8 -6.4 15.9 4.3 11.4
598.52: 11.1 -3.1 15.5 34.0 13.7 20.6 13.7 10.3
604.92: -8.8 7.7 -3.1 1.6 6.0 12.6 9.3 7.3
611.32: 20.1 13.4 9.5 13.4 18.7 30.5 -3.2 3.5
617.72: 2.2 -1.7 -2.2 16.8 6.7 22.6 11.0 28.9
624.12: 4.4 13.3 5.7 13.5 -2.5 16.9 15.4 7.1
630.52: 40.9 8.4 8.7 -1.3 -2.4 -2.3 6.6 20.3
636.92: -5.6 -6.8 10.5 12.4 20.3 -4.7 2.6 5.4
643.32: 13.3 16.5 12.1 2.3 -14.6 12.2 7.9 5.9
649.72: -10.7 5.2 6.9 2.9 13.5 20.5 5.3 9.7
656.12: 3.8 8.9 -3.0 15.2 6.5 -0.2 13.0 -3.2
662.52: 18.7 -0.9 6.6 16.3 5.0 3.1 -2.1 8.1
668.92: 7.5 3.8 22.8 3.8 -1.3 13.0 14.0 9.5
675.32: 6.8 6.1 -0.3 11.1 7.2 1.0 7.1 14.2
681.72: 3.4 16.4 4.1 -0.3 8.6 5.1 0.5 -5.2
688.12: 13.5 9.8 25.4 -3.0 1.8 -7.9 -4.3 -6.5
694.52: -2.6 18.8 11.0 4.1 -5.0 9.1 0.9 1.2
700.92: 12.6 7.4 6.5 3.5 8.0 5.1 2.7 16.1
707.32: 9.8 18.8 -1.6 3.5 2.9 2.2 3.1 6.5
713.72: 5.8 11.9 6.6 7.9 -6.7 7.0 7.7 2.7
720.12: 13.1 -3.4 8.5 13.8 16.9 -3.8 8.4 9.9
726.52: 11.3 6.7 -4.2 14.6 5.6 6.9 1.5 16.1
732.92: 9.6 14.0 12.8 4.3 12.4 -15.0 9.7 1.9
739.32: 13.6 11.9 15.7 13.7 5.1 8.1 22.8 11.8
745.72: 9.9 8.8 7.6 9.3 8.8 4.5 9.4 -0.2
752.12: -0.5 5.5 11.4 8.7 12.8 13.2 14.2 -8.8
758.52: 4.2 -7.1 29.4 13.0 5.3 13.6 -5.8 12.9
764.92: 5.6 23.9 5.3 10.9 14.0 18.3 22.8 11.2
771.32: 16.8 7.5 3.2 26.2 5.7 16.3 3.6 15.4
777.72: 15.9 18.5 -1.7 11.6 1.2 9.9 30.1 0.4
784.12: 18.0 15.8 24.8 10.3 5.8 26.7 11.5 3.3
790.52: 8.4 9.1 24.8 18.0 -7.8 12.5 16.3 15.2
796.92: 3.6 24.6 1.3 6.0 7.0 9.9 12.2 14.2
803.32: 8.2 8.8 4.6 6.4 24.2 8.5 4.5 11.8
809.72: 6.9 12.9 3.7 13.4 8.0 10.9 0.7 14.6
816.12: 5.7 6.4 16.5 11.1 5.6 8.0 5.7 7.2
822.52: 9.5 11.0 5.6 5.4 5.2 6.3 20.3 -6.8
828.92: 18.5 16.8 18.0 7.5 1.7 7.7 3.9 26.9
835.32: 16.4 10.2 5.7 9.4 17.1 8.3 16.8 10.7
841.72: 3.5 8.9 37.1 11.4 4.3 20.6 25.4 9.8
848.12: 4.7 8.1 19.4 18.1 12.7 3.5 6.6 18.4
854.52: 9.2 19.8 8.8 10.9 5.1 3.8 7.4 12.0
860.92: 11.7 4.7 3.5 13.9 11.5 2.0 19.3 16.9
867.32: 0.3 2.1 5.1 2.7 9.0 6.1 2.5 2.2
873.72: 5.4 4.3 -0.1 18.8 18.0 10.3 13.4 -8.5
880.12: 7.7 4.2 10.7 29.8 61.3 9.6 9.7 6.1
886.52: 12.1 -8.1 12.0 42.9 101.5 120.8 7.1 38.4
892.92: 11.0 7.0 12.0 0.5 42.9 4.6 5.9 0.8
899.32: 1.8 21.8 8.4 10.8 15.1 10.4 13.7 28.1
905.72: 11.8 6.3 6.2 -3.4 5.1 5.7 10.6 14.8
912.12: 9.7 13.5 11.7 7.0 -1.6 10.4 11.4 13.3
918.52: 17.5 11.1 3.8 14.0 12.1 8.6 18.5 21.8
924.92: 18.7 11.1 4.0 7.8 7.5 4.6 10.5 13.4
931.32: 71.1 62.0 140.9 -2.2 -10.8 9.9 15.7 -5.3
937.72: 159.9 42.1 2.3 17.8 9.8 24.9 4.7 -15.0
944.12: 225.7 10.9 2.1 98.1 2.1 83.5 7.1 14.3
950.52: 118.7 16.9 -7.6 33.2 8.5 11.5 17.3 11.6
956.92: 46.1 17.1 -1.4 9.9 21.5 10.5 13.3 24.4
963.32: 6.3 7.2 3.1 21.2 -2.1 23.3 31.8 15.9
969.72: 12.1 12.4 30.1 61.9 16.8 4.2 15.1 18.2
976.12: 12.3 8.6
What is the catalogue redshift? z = 1.387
